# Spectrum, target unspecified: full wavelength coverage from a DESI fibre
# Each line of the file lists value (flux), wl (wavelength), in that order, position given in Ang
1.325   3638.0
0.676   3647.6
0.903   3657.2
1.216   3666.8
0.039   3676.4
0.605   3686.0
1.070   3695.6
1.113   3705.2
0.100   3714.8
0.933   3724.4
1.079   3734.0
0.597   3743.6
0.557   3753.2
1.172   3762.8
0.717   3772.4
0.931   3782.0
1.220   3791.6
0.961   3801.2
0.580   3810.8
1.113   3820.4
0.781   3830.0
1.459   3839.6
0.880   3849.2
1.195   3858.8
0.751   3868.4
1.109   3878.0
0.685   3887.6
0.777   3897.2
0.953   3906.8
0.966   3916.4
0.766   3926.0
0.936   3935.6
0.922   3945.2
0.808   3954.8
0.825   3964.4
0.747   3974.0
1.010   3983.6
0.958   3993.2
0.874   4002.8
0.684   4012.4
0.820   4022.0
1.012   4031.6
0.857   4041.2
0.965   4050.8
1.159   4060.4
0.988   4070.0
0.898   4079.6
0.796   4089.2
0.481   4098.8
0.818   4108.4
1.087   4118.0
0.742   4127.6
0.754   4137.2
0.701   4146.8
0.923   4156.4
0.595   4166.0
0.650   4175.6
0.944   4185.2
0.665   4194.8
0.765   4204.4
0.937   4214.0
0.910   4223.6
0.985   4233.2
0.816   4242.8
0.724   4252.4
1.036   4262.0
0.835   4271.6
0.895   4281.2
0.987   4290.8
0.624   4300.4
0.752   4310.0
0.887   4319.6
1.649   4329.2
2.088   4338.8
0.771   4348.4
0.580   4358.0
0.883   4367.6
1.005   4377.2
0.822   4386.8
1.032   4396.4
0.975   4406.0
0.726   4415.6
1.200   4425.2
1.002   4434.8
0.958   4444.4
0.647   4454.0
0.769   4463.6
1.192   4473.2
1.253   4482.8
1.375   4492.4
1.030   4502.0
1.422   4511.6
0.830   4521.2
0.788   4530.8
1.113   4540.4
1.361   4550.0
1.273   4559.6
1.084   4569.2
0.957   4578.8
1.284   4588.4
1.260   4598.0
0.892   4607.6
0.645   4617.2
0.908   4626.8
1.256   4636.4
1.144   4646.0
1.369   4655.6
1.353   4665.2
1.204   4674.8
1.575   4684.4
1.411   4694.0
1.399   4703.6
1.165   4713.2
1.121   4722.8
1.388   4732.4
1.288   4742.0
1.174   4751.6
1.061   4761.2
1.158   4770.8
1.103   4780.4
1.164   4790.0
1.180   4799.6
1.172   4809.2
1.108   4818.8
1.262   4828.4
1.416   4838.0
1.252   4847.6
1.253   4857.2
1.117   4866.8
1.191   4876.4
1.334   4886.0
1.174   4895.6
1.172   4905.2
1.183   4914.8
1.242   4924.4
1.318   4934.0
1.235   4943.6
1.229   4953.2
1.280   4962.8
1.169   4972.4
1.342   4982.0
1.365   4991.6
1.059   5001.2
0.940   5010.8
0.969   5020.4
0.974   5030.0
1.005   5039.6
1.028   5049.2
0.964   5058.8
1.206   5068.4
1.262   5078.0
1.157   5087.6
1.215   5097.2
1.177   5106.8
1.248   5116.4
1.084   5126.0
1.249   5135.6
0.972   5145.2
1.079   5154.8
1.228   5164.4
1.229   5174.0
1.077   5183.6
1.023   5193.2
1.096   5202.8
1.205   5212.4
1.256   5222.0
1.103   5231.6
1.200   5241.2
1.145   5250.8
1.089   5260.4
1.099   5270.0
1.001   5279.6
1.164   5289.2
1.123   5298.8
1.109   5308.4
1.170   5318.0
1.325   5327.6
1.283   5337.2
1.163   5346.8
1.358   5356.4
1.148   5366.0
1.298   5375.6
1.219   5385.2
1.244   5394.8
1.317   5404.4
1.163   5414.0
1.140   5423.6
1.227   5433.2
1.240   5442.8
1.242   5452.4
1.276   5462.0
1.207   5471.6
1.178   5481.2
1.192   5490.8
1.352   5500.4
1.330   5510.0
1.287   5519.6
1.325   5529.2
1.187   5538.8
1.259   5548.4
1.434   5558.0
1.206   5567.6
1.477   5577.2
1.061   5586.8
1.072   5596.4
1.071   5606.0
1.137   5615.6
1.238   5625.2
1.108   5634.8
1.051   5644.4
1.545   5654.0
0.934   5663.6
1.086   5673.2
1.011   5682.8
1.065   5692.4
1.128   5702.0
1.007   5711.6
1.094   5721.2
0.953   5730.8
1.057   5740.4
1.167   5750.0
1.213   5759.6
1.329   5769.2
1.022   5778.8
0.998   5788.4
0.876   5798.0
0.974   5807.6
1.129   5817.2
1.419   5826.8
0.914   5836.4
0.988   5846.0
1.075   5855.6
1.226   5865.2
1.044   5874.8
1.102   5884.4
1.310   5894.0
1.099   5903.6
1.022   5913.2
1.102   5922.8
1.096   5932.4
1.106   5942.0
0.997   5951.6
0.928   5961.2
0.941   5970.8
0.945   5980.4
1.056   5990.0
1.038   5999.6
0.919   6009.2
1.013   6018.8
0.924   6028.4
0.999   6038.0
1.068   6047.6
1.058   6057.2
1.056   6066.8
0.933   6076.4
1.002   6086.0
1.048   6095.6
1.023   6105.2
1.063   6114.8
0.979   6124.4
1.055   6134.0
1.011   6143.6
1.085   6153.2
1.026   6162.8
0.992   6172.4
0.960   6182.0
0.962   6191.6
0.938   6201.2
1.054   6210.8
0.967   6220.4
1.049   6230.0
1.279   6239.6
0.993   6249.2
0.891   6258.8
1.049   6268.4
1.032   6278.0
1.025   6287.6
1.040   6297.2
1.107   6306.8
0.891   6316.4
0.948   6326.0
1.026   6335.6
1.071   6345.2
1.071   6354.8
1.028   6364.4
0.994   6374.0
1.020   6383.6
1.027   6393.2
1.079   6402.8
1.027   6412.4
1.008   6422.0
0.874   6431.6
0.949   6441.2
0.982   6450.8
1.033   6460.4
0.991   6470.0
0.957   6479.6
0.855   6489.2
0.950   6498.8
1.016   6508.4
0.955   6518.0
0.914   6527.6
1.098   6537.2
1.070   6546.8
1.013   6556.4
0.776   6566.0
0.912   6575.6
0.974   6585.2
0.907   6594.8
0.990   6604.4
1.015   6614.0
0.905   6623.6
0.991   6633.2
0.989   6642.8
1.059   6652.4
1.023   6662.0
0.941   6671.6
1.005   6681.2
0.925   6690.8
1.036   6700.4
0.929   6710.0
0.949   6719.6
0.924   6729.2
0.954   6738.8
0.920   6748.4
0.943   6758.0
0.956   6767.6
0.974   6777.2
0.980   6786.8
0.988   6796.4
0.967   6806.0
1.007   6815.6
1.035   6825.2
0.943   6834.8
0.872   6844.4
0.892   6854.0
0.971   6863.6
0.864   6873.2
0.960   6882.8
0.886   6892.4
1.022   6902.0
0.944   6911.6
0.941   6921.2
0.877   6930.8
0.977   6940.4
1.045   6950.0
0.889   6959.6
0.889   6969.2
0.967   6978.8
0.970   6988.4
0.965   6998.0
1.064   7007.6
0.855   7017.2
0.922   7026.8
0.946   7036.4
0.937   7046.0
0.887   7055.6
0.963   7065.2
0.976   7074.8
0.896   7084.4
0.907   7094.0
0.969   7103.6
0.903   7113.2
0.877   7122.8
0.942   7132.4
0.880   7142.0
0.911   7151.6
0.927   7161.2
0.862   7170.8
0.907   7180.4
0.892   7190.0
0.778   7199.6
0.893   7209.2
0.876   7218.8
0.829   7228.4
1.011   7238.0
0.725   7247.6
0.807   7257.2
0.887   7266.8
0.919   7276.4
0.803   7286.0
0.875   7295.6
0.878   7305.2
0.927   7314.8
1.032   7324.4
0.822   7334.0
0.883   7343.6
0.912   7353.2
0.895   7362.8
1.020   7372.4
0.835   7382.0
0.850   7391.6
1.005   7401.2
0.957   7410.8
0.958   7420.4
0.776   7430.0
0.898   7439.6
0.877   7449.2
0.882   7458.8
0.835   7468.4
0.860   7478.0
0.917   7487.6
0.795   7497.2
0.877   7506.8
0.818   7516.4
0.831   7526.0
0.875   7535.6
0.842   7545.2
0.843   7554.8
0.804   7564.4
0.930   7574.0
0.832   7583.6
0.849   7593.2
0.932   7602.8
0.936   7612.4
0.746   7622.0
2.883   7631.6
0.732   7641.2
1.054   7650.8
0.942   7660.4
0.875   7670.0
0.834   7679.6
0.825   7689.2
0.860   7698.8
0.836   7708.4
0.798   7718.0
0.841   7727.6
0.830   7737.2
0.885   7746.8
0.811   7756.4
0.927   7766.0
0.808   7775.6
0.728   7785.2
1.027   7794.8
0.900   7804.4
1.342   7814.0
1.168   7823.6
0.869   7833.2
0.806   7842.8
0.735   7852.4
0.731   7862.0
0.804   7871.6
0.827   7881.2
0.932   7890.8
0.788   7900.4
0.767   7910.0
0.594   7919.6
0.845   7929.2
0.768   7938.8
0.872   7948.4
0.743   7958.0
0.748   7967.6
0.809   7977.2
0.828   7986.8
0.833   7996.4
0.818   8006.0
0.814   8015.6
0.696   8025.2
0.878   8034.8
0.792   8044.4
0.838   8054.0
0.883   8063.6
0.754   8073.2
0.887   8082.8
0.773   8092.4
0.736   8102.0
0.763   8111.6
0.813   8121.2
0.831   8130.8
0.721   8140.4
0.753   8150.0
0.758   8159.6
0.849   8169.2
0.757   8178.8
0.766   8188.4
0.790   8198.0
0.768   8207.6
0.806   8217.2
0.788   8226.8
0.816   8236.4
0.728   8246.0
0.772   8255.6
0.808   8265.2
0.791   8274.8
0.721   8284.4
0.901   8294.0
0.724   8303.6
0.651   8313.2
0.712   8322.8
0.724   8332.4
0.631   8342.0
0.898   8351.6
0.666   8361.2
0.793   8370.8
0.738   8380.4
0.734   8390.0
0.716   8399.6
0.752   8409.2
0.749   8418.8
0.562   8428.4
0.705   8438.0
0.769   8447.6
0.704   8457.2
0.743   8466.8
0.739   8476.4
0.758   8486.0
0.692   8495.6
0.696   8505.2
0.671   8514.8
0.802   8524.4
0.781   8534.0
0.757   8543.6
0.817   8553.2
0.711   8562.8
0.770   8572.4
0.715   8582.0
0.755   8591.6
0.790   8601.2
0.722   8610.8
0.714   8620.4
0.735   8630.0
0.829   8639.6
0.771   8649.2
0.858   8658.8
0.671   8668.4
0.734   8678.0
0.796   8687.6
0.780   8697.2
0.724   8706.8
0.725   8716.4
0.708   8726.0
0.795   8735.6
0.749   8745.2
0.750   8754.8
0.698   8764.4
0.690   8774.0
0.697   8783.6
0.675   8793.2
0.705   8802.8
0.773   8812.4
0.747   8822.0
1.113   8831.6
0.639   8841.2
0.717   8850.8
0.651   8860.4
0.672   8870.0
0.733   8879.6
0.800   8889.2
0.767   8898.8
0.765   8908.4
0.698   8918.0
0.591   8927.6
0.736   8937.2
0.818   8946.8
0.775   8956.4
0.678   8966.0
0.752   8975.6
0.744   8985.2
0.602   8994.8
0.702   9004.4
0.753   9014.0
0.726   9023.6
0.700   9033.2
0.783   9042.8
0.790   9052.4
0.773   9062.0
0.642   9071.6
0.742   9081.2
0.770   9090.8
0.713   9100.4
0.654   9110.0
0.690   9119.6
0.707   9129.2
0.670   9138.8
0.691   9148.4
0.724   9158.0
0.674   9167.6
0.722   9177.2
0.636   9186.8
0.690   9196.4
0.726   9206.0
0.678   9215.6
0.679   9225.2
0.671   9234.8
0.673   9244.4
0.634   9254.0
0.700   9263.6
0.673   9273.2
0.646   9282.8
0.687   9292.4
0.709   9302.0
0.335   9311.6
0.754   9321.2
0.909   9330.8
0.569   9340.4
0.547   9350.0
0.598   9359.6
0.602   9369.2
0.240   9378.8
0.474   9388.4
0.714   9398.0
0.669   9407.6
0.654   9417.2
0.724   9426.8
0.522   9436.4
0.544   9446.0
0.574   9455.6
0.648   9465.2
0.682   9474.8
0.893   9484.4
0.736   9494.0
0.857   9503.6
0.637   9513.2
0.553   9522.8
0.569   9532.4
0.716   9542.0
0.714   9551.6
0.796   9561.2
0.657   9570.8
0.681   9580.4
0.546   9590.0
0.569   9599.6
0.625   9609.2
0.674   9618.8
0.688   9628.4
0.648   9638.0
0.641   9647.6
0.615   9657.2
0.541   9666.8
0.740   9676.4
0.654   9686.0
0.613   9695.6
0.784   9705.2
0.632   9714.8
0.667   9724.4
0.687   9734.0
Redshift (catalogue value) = 0.16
